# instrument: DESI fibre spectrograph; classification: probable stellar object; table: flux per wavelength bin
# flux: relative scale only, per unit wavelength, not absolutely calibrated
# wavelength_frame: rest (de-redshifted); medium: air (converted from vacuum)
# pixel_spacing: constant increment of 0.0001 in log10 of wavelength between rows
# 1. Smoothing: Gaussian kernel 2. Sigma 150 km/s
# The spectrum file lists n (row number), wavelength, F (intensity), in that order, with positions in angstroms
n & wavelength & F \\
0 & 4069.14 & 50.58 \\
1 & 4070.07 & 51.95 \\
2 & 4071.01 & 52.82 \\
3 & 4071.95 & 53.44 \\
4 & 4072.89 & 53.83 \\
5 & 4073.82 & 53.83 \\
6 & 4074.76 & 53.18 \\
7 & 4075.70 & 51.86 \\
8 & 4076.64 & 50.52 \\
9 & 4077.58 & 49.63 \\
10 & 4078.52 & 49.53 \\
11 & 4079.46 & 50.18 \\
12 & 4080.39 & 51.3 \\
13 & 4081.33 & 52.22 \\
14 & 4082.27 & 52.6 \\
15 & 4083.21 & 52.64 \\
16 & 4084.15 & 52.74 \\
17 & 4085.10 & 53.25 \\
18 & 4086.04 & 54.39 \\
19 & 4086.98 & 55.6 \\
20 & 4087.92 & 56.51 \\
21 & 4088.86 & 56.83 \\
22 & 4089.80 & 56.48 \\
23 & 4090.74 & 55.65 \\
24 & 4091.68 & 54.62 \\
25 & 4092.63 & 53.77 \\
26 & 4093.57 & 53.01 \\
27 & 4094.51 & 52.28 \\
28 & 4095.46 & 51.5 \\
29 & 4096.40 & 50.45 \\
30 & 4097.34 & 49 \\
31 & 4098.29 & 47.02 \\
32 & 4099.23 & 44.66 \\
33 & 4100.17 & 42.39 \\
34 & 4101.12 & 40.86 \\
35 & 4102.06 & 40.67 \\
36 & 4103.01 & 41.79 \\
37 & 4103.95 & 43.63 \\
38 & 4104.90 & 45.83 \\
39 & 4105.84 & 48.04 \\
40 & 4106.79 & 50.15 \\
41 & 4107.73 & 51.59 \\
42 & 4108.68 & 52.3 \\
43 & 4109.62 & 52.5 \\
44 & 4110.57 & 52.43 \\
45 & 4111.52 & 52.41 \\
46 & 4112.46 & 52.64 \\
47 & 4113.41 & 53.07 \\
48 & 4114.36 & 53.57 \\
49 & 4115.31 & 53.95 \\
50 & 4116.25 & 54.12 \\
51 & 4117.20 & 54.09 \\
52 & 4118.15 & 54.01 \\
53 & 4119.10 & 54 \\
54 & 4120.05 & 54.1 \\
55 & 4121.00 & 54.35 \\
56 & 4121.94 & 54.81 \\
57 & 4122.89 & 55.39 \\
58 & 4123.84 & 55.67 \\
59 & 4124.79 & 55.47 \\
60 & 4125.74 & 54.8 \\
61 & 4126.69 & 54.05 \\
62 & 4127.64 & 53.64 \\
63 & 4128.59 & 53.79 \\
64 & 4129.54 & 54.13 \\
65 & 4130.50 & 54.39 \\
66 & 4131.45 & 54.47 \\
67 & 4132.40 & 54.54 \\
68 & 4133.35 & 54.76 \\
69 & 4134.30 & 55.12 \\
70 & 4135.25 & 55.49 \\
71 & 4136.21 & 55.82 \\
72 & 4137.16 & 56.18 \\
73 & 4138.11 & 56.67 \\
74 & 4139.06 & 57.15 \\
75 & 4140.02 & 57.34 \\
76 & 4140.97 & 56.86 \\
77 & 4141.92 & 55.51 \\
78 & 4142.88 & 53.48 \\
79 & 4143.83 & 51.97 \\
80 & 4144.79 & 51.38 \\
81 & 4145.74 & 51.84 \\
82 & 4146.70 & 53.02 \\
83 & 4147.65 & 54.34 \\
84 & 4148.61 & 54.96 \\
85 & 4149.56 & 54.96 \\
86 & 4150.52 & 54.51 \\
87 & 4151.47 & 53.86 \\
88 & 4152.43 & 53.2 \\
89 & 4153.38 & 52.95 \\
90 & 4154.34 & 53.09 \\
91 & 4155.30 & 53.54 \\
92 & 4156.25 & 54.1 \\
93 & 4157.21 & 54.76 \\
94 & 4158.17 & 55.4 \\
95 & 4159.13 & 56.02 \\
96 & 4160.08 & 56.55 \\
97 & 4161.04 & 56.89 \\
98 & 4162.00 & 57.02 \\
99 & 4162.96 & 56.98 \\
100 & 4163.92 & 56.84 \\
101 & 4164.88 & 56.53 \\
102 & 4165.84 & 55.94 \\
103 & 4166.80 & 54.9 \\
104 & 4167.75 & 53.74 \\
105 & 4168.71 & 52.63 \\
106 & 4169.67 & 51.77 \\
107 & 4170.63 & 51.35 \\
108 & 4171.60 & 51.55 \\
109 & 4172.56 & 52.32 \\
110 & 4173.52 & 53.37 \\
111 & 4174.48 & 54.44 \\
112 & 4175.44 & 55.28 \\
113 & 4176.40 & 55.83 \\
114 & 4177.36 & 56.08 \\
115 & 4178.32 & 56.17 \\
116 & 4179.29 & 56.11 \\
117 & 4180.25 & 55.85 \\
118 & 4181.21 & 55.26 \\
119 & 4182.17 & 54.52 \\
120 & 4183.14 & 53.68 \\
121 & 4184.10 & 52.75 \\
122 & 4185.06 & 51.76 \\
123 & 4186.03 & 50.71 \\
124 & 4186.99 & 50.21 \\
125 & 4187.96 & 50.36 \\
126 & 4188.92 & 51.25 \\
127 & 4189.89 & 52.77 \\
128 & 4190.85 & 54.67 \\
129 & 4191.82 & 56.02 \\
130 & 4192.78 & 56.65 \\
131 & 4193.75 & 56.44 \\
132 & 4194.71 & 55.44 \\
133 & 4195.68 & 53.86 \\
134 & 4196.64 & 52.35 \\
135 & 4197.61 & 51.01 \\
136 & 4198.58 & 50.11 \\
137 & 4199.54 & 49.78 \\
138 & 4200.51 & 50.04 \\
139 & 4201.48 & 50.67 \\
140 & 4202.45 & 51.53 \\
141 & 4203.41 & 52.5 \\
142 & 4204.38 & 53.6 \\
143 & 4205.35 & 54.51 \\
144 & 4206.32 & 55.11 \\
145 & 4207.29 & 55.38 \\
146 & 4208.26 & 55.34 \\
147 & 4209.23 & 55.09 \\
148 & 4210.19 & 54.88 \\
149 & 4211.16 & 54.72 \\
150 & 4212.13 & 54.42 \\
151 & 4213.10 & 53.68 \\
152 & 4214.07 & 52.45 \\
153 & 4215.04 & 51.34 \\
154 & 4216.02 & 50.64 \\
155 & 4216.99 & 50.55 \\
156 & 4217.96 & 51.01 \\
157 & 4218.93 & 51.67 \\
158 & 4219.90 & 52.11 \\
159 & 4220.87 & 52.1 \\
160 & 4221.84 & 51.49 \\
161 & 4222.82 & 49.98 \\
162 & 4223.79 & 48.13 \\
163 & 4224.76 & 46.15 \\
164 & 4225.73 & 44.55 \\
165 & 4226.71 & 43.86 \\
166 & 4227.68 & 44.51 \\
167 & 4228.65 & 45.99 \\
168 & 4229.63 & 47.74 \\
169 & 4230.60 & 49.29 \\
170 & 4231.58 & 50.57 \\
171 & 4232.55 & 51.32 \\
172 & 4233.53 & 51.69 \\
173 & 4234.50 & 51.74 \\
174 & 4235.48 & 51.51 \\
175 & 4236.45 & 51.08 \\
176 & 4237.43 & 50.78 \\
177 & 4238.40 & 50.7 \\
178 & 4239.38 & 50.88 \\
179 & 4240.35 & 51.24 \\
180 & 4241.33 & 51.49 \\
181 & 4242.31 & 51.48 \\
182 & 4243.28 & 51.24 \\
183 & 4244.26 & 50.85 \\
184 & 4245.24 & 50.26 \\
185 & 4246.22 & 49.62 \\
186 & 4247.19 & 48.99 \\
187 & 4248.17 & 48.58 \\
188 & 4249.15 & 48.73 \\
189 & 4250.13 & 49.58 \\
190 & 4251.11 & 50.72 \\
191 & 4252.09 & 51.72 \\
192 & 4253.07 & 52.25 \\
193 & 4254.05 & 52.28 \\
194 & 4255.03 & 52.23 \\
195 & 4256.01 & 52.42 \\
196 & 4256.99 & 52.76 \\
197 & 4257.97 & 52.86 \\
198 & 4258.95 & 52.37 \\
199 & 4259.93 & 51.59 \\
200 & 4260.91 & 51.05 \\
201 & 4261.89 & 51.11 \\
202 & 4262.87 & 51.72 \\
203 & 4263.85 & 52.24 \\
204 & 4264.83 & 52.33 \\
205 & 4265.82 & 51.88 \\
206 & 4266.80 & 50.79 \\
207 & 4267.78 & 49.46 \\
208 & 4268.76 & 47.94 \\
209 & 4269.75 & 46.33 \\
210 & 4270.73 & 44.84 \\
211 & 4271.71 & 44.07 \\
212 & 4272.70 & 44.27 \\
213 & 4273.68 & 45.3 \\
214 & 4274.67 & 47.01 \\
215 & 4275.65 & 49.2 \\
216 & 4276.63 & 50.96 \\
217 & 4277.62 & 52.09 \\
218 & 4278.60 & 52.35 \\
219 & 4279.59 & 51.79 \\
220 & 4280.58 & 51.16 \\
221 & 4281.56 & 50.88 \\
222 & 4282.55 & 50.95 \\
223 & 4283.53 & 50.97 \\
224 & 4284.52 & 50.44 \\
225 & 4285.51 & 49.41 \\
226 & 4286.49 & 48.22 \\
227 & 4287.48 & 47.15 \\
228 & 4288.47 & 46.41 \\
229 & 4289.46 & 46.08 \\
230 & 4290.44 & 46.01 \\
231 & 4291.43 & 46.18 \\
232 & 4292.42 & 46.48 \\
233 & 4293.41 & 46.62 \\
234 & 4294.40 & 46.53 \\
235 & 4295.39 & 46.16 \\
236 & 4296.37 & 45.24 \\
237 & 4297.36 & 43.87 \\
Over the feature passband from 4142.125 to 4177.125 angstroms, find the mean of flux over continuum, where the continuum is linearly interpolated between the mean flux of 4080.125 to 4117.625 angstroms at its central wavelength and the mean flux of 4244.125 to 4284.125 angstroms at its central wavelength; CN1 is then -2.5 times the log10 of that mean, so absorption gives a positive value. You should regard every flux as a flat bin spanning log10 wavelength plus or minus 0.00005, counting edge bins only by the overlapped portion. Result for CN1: -0.07 mag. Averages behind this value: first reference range 51.1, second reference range 50.2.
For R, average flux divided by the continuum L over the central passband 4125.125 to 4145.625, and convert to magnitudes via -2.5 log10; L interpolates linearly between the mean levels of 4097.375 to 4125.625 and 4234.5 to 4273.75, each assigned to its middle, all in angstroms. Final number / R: -0.09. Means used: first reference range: 50.6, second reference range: 50.4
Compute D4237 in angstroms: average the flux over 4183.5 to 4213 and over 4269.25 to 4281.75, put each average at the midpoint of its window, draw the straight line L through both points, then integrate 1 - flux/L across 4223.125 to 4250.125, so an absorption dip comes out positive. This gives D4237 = 0.75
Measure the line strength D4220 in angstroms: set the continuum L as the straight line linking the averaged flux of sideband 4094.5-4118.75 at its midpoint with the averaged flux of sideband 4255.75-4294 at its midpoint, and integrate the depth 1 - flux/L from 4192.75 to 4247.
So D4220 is -2.1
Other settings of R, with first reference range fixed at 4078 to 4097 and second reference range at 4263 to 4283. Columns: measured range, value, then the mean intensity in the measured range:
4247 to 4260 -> -0.03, 51.2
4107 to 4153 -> -0.04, 54.2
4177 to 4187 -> -0.06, 54.1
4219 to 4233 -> 0.04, 48.5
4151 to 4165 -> -0.07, 55.1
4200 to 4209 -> -0.05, 53.2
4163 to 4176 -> -0.05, 54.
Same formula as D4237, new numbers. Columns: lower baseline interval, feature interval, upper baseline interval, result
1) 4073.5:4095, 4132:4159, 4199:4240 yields -1.2 angstroms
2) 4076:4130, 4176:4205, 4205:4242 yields -1.1 angstroms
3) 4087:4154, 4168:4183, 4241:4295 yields -0.7 angstroms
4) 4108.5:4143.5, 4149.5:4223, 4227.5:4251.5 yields -2.0 angstroms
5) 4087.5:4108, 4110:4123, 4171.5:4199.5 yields -0.9 angstroms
